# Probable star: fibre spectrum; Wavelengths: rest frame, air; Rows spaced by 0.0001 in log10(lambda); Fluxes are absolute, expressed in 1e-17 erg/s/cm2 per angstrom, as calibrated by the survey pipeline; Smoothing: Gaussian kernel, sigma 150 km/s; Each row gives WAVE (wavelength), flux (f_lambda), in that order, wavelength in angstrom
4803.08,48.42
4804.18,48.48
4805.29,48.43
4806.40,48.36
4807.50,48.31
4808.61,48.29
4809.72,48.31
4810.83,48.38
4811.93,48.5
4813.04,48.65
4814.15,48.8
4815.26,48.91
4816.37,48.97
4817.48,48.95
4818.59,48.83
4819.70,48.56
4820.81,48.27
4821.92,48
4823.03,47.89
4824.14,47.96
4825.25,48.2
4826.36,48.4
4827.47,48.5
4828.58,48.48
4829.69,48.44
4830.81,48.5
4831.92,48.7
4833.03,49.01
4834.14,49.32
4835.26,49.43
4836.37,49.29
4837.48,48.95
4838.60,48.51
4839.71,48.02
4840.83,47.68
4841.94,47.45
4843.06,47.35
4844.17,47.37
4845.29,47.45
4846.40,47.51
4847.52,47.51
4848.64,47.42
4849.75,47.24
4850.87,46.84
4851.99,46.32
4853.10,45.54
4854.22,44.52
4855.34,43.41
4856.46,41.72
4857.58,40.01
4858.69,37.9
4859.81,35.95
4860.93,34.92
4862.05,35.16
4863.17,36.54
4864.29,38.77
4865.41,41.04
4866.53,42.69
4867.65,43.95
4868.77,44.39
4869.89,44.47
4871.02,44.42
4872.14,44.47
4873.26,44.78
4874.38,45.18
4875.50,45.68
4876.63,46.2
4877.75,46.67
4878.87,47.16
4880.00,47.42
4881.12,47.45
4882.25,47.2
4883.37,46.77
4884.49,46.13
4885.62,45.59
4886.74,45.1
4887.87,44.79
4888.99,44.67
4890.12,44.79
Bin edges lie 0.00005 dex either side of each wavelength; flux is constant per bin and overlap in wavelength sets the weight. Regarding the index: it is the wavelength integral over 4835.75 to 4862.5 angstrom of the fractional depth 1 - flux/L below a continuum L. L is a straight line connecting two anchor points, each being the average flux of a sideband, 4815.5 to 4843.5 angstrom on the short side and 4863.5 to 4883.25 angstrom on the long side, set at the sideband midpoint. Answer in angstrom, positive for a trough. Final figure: 1.2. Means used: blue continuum 48.5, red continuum 44.8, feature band 44.8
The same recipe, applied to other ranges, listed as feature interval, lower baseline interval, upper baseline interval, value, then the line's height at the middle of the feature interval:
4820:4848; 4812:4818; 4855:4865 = -2.5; 44.3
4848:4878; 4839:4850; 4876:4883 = 2.8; 47.2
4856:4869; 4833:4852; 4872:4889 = 2.1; 46.9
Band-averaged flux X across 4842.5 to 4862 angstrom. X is 43.8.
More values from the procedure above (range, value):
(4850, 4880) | 42.8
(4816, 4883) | 45.8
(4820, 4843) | 48.4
